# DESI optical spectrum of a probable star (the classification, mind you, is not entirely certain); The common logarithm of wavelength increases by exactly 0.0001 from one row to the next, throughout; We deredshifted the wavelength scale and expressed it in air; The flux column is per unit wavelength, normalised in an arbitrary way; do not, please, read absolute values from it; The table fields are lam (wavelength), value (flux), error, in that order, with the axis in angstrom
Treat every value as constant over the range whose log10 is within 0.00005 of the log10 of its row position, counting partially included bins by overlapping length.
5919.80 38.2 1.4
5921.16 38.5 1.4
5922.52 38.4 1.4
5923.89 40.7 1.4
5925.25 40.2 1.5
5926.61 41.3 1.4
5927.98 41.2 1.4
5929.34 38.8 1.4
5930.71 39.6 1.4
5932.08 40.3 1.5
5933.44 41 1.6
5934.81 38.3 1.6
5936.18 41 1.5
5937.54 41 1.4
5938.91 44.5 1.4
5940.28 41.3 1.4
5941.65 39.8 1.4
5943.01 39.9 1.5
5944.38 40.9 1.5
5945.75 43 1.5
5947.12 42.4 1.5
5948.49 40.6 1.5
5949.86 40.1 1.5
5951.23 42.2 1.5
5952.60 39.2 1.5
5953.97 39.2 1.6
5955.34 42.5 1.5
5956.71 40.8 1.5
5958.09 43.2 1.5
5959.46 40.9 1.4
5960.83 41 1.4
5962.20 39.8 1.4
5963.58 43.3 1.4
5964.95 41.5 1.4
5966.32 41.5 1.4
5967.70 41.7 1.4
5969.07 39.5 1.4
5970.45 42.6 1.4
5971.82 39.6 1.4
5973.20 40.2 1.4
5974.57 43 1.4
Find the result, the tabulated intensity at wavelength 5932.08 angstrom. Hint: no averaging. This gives 40.3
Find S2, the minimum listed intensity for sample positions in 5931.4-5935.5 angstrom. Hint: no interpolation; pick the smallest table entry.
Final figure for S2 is 38.3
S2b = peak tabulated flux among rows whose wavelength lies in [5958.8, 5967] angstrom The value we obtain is 43.3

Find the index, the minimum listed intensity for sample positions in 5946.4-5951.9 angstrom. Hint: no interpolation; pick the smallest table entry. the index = 40.1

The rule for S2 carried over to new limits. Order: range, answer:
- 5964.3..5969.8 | 39.5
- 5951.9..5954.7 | 39.2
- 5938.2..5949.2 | 39.8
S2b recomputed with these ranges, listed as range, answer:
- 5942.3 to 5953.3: 43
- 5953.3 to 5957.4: 42.5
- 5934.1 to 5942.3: 44.5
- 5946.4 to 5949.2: 42.4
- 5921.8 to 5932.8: 41.3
